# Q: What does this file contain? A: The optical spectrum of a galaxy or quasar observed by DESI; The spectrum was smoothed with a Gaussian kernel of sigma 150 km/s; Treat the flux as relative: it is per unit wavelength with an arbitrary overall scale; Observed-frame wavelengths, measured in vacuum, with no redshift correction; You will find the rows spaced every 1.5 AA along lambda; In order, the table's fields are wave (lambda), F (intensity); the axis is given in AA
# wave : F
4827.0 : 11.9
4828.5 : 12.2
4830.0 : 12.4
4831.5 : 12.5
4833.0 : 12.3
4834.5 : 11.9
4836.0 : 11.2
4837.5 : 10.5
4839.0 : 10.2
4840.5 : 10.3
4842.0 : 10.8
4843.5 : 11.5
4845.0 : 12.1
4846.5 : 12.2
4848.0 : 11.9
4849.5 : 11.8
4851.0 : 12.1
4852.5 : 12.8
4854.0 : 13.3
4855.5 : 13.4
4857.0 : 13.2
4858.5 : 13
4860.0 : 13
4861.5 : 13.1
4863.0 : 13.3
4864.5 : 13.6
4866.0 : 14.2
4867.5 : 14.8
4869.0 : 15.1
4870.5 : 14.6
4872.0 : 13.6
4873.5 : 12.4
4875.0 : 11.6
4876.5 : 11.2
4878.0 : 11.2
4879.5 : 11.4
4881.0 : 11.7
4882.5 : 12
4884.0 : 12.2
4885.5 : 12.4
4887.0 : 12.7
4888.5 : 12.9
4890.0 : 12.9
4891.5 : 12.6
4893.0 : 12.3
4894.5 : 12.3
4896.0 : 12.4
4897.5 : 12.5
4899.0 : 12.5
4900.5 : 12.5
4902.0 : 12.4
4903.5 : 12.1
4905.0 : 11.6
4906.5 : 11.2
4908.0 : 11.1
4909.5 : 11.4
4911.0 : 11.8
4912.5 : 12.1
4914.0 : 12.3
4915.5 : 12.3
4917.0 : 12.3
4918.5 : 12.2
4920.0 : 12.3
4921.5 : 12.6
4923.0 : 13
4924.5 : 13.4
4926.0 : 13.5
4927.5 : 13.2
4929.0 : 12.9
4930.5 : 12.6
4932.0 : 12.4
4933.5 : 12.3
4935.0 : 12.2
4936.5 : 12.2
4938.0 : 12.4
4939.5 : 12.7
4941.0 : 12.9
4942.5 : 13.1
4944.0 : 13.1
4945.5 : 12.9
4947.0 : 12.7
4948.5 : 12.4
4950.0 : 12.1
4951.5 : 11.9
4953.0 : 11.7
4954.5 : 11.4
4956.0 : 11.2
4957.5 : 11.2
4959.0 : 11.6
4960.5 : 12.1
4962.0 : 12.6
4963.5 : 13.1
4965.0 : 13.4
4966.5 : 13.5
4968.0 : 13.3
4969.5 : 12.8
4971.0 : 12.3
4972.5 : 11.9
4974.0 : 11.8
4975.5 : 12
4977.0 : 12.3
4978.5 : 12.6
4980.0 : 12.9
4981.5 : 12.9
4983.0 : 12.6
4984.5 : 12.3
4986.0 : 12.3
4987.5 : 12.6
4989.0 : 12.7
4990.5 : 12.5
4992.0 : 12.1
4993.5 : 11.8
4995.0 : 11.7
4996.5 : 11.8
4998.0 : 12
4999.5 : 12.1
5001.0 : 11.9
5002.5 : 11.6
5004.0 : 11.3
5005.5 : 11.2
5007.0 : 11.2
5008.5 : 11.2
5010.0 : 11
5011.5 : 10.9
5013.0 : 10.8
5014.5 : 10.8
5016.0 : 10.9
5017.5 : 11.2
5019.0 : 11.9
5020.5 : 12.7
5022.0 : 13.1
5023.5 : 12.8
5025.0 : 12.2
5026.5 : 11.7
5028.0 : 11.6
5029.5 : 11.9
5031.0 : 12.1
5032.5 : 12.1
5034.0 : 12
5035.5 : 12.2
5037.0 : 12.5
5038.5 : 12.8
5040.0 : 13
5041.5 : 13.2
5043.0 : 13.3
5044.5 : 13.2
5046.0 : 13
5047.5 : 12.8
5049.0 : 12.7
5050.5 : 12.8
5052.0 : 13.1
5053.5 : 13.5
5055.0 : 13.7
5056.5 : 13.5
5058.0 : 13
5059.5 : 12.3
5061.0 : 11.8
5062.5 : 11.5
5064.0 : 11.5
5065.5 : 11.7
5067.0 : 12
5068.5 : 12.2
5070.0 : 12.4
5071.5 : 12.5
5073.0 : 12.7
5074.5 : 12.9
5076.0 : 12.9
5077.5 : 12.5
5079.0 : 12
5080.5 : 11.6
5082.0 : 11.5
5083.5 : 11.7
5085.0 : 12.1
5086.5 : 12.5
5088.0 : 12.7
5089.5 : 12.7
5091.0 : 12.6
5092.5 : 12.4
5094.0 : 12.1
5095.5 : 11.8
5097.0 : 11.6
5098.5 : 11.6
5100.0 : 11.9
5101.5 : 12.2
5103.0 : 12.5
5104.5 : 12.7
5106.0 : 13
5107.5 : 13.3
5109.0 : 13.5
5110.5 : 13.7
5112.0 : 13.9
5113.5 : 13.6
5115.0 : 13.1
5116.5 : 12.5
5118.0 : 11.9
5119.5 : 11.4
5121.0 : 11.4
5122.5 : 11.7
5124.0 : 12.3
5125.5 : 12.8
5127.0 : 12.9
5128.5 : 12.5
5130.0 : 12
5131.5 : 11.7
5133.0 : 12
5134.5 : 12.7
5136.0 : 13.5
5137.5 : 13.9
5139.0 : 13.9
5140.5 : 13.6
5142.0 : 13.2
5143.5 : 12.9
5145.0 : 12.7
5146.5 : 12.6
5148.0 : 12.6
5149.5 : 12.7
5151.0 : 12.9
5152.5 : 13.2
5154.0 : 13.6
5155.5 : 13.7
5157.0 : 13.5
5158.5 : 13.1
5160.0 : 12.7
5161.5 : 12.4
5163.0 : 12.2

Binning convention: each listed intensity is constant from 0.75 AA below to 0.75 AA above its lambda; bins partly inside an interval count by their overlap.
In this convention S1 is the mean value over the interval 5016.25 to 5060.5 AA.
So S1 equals 12.6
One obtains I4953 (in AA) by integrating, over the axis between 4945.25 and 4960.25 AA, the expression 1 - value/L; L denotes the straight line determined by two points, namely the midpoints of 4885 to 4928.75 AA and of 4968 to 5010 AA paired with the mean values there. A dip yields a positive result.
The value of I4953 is 0.4 AA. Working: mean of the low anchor 12.4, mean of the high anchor 12.1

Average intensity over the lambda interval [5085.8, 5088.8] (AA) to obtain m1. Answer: 12.6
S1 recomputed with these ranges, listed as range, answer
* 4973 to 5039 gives 12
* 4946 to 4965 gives 12.1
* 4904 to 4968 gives 12.4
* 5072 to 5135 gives 12.4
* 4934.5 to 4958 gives 12.3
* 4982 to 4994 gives 12.4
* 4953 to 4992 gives 12.4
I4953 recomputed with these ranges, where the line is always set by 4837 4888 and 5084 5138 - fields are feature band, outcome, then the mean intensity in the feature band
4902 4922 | 0.82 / 12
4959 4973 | -0.28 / 12.7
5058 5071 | 0.52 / 12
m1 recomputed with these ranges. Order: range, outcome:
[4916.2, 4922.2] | 12.3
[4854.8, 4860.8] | 13.1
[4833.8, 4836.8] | 11.5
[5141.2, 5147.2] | 12.9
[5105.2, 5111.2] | 13.4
